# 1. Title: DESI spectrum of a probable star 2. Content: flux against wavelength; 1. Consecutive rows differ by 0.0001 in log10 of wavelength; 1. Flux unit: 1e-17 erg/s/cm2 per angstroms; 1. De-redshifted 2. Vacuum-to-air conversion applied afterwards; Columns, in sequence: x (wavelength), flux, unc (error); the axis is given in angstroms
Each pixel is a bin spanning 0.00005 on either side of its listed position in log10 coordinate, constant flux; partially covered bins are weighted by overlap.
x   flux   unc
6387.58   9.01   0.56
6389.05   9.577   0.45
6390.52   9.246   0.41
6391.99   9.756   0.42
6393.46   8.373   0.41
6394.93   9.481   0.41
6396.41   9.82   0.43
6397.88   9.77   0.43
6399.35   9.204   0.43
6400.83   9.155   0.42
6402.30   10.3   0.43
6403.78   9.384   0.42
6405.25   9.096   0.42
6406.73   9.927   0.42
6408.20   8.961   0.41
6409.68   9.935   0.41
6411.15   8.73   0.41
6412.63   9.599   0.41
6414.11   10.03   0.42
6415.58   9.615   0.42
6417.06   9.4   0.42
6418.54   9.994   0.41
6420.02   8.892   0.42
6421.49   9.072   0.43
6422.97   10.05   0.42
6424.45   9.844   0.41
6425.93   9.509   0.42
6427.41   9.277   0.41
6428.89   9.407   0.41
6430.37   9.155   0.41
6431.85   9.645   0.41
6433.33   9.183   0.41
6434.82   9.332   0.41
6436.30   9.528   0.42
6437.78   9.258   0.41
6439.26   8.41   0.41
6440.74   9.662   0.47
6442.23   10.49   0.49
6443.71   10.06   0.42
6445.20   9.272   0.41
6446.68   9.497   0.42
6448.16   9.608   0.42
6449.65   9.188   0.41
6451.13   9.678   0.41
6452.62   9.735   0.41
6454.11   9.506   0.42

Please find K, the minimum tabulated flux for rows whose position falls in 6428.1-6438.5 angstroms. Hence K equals 9.155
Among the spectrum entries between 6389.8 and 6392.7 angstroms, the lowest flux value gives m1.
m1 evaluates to 9.246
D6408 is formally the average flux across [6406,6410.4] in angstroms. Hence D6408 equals 9.61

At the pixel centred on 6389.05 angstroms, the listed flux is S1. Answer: 9.577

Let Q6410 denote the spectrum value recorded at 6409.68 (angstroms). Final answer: 9.935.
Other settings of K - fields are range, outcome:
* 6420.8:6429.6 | 9.072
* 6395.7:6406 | 9.096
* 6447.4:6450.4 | 9.188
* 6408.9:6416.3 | 8.73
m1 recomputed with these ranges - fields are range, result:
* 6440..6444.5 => 9.662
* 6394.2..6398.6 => 9.481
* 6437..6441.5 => 8.41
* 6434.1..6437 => 9.332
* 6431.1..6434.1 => 9.183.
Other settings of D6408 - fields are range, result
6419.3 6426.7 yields 9.48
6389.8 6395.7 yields 9.21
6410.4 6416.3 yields 9.5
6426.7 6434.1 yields 9.33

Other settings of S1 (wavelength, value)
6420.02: 8.892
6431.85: 9.645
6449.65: 9.188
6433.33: 9.183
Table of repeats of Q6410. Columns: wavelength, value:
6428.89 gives 9.407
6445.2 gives 9.272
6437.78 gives 9.258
